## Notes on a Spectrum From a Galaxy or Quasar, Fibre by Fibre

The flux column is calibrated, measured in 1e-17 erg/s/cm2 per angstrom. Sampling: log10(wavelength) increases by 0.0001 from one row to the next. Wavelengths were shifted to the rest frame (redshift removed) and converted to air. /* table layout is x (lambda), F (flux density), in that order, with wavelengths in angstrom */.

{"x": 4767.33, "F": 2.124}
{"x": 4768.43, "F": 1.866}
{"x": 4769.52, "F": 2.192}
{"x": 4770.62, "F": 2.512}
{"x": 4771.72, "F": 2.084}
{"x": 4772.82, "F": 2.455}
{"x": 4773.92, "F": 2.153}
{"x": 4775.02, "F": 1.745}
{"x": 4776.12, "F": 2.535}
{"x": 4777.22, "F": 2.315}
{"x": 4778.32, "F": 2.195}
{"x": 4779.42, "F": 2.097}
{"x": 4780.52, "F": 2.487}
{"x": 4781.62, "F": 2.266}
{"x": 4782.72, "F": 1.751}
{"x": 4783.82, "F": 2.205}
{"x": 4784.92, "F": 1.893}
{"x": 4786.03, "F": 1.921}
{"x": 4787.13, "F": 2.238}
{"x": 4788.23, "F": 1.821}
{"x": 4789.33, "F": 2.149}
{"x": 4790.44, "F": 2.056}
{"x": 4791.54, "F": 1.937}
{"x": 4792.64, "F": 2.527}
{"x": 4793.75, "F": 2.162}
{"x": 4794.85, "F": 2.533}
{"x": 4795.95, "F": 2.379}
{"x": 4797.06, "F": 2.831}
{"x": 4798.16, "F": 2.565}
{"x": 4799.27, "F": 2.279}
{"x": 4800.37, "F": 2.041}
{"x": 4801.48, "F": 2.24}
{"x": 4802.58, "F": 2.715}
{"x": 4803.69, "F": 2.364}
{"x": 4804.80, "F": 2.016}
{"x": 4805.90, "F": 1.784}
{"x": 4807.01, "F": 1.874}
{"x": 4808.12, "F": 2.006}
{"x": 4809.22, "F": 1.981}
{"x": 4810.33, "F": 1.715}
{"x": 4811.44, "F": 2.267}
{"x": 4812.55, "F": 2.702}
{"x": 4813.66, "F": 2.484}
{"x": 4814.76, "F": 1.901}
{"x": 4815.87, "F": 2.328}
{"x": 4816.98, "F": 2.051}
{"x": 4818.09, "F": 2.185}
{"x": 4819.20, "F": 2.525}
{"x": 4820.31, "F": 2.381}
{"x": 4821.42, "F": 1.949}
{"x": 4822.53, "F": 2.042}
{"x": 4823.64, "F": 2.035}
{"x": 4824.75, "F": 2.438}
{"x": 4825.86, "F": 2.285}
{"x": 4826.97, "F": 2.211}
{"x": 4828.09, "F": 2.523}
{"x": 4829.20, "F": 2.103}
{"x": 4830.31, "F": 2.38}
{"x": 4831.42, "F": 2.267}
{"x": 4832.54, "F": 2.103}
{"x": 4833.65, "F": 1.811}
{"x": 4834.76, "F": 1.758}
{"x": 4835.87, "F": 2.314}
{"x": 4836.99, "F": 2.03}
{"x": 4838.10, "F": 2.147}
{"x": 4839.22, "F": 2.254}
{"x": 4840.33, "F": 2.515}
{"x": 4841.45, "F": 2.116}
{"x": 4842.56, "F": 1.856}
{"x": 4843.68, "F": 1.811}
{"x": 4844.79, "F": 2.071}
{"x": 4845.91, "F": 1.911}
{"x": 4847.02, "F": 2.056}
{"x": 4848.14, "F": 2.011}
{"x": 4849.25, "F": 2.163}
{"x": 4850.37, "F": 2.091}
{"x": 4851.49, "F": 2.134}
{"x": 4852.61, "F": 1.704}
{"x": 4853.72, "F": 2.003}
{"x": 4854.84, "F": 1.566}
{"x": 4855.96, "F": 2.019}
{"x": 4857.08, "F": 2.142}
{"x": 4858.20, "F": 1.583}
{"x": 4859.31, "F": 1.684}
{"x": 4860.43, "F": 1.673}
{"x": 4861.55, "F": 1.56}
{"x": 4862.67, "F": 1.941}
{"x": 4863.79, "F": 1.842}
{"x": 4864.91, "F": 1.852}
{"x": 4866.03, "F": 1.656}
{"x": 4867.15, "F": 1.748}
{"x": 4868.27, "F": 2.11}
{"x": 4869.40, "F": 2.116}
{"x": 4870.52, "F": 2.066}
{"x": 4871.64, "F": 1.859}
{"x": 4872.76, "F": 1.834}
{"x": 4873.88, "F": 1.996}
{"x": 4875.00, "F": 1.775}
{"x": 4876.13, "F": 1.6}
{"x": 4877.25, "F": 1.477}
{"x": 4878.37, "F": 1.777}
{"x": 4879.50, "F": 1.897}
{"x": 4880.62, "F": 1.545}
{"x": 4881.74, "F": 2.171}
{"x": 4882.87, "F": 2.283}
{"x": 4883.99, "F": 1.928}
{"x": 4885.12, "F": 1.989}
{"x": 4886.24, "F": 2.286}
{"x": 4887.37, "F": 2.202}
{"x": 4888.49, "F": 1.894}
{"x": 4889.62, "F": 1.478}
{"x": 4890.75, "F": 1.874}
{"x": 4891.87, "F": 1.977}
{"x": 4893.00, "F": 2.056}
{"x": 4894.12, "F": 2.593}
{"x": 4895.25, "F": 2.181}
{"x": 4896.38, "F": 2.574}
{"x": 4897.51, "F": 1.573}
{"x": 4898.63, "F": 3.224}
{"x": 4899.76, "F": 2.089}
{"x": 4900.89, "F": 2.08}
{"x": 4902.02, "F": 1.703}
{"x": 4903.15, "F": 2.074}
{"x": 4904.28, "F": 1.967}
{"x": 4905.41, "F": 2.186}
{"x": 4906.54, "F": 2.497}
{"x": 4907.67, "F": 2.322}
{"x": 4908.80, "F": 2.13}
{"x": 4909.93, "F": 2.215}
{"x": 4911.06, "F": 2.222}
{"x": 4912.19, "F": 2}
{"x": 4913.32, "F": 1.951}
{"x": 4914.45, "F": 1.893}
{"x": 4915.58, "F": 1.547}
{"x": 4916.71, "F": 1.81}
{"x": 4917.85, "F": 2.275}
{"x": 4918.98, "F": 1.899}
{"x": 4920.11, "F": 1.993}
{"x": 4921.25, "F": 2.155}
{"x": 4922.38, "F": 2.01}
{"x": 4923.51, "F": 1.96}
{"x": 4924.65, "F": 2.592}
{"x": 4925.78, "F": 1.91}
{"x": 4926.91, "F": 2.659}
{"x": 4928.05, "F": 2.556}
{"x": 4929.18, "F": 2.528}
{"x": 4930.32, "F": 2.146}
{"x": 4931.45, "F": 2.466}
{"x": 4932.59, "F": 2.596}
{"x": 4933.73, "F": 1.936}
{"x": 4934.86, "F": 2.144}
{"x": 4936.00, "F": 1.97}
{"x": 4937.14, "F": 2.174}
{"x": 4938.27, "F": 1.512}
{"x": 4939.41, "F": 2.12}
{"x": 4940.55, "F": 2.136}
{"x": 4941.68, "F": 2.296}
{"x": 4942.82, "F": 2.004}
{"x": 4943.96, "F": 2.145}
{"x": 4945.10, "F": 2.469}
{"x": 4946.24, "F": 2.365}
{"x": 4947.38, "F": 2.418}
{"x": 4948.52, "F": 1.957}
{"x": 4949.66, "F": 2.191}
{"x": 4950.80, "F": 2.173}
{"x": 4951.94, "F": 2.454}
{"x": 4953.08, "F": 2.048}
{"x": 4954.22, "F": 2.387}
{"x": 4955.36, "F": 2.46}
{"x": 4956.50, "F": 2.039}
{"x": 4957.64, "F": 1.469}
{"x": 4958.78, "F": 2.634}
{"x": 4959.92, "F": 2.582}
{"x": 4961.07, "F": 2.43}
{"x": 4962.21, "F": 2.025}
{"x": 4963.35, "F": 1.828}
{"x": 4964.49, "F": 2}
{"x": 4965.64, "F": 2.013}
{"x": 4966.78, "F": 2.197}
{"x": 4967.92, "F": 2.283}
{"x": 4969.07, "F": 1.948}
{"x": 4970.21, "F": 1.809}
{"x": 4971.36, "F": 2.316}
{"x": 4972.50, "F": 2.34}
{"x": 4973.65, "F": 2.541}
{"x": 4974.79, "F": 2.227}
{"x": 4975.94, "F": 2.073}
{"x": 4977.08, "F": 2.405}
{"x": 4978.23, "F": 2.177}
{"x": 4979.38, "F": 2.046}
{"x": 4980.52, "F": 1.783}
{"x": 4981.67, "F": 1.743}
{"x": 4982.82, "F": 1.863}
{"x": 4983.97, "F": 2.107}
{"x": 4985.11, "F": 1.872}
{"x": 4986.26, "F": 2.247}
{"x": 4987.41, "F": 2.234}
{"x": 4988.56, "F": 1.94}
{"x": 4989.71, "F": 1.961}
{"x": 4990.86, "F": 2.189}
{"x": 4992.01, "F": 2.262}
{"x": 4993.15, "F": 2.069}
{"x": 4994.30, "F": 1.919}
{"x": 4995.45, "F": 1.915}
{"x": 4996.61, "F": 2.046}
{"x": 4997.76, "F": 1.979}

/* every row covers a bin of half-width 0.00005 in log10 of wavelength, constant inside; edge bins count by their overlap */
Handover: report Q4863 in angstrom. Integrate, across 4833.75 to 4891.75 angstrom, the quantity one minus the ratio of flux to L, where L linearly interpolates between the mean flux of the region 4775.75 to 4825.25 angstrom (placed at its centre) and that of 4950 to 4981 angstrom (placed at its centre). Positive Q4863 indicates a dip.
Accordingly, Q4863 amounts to 7.0 angstrom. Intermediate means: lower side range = 2.2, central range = 1.93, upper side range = 2.18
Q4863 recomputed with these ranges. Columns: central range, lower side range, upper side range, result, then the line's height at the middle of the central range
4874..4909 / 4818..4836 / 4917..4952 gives 2.37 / 2.19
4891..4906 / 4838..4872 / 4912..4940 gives -0.90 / 2.05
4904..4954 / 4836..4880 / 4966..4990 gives -3.34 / 2.03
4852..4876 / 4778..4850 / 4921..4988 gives 3.65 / 2.17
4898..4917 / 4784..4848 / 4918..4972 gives 0.55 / 2.18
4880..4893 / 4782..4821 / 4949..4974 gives 1.31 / 2.19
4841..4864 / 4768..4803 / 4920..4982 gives 3.18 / 2.21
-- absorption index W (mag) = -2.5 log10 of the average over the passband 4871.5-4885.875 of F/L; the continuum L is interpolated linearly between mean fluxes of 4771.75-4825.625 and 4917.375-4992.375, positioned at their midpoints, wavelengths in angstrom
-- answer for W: 0.170 mag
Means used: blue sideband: 2.2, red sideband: 2.16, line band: 1.86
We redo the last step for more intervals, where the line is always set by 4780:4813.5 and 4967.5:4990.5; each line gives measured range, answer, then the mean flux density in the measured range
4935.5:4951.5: -0.01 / 2.14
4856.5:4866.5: 0.21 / 1.77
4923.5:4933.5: -0.13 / 2.39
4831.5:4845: 0.05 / 2.07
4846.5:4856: 0.10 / 1.97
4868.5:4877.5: 0.16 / 1.86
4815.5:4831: -0.03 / 2.24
